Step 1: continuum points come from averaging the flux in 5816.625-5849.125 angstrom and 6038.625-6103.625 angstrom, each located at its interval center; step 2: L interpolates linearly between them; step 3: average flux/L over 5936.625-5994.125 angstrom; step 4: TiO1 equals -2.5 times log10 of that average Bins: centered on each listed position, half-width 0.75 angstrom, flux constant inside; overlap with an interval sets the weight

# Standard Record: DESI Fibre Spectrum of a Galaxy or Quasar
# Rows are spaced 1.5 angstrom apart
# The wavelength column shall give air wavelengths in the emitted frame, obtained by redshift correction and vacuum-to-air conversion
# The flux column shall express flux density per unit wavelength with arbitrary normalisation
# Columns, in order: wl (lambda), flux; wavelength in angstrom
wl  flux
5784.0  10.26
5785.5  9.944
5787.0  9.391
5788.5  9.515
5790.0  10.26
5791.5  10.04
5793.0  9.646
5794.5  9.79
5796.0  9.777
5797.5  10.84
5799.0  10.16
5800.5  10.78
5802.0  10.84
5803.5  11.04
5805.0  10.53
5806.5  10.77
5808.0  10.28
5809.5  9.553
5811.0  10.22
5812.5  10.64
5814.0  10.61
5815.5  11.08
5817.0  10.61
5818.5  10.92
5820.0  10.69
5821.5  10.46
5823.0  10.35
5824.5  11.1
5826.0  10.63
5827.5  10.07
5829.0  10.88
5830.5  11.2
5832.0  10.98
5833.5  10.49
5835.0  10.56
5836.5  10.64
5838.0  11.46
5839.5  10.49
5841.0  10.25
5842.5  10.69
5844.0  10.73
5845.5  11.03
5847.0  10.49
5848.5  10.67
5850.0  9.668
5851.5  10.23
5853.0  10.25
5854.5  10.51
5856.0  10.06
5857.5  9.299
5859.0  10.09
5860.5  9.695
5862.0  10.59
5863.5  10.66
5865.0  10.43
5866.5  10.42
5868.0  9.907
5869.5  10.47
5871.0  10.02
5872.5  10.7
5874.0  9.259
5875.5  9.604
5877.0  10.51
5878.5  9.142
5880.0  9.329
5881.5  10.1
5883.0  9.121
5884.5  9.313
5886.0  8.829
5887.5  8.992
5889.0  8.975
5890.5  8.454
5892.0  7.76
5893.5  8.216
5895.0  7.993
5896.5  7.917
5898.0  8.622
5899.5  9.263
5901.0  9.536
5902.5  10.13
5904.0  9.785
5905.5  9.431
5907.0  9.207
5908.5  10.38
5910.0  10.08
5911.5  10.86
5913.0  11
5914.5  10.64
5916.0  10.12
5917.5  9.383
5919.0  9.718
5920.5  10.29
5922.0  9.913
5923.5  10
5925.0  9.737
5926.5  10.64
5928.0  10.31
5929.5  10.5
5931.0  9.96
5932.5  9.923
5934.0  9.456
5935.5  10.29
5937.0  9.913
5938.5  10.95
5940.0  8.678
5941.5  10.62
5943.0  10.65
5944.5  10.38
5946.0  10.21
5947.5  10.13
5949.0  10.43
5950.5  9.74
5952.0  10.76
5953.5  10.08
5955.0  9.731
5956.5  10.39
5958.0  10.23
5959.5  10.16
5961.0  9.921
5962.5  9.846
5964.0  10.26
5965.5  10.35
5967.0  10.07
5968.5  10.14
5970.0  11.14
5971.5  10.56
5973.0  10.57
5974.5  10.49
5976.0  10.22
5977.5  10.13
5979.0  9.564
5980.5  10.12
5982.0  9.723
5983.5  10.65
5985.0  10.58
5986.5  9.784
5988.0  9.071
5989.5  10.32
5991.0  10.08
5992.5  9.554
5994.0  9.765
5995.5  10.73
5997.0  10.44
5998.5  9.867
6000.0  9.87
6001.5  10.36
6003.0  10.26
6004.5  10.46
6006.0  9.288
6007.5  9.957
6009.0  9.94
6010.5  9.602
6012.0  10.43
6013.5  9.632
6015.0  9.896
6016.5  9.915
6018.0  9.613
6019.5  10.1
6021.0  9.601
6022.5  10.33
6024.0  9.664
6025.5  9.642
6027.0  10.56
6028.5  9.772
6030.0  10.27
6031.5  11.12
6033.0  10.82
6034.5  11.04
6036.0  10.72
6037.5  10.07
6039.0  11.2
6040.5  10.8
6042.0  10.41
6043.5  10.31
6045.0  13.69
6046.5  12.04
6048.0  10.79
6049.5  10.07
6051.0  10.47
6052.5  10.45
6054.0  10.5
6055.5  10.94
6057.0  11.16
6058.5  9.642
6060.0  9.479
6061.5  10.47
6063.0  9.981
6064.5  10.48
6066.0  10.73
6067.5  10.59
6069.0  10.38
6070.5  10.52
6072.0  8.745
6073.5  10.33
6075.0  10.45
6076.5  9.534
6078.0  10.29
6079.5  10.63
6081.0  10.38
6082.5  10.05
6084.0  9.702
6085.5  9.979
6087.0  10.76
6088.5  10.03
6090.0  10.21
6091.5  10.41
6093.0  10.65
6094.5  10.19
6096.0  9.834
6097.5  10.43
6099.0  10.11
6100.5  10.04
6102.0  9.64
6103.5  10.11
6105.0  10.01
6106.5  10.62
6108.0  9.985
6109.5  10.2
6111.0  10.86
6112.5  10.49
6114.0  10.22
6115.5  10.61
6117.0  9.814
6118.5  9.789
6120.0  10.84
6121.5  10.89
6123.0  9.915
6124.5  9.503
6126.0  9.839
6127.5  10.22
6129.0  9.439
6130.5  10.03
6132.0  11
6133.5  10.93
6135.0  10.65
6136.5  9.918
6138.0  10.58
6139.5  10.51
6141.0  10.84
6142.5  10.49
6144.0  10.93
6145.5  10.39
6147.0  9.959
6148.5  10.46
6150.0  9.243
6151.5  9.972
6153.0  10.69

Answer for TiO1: 0.04 mag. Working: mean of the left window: 10.7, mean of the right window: 10.4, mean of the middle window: 10.2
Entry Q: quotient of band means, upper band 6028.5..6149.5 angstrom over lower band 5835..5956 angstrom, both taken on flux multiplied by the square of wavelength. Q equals 1.1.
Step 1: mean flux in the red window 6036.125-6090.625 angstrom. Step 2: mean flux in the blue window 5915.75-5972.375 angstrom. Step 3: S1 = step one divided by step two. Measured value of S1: 1.03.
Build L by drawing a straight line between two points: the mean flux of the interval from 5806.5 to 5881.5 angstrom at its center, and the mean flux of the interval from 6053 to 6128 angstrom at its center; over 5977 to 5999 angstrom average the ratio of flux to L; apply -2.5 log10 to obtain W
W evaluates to 0.03 mag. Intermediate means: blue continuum 10.4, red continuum 10.2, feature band 10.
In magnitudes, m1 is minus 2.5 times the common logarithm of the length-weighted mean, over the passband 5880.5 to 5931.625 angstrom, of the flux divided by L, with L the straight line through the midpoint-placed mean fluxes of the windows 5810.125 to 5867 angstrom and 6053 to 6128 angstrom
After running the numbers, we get 0.10 mag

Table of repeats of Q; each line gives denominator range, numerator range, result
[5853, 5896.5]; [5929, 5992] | 1.09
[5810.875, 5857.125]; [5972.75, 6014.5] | 1.00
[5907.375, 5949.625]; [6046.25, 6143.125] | 1.07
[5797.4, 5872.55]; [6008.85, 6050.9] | 1.06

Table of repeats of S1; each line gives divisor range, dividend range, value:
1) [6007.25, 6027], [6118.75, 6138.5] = 1.04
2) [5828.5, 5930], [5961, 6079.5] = 1.03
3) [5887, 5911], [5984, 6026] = 1.10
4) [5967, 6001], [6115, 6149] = 1.02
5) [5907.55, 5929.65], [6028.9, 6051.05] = 1.07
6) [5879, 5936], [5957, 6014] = 1.06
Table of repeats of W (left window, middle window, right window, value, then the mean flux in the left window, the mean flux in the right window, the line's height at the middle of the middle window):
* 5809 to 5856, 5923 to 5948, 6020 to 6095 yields 0.04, 10.6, 10.4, 10.5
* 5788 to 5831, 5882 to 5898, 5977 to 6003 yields 0.20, 10.5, 10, 10.3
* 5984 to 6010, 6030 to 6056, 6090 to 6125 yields -0.08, 10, 10.2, 10.1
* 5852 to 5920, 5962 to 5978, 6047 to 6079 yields -0.04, 9.67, 10.3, 9.97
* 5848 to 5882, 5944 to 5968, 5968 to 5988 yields 0.00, 10.1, 10.2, 10.2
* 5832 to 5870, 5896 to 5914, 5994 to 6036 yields 0.06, 10.4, 10.1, 10.3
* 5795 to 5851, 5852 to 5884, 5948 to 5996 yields 0.05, 10.6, 10.2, 10.5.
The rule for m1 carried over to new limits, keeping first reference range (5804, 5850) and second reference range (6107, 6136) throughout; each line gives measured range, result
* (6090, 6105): 0.02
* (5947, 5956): 0.03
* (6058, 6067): 0.02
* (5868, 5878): 0.05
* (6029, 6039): -0.03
